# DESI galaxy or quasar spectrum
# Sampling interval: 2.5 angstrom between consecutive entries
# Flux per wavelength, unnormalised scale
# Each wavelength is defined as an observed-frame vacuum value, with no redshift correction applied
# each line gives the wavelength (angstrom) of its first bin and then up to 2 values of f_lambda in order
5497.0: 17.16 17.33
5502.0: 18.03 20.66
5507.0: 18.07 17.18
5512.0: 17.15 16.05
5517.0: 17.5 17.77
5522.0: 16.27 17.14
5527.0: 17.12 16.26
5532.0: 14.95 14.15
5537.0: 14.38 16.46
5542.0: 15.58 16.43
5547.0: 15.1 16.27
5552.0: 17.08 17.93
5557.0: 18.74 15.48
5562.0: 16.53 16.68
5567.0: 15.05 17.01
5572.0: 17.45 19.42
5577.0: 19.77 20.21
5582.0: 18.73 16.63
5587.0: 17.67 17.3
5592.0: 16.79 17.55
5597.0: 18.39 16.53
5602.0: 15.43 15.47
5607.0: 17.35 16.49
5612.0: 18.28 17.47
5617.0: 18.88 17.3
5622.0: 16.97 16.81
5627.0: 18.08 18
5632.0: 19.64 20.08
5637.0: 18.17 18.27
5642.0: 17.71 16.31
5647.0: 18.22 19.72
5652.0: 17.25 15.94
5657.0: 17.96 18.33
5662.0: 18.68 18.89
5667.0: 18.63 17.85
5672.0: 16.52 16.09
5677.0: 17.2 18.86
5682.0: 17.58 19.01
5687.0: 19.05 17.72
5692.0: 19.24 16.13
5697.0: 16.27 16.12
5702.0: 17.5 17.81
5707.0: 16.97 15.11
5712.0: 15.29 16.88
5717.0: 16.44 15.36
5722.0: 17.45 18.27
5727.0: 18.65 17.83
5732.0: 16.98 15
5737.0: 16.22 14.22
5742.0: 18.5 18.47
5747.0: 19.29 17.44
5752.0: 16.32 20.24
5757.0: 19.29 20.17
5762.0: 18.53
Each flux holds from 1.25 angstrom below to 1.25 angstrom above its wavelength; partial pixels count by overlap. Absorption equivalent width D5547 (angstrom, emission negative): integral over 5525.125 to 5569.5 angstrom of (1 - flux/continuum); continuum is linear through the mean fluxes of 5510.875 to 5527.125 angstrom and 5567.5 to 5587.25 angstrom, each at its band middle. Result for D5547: 3.6 angstrom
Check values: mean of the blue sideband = 17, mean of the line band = 16.2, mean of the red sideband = 18.3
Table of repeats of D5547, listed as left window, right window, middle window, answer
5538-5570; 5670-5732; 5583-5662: -3.7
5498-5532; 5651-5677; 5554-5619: 0.1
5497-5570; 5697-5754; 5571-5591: -1.9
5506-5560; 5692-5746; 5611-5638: -2.4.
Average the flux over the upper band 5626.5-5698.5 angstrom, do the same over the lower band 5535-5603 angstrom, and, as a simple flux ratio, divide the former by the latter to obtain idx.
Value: 1.06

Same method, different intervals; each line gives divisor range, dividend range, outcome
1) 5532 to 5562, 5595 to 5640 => 1.09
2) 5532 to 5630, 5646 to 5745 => 1.02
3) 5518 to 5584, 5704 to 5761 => 1.03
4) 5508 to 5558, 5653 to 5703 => 1.07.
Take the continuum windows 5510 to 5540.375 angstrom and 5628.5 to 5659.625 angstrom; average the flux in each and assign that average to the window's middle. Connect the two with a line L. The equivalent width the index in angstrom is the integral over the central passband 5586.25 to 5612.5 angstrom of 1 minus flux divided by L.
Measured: 0.7 angstrom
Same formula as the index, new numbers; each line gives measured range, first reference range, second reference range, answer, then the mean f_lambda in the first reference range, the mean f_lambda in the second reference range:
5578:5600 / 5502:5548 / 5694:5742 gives -1.6 angstrom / 16.6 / 16.6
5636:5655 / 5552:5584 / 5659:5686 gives 0.1 angstrom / 17.7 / 18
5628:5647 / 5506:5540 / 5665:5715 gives -1.4 angstrom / 16.4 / 17.3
